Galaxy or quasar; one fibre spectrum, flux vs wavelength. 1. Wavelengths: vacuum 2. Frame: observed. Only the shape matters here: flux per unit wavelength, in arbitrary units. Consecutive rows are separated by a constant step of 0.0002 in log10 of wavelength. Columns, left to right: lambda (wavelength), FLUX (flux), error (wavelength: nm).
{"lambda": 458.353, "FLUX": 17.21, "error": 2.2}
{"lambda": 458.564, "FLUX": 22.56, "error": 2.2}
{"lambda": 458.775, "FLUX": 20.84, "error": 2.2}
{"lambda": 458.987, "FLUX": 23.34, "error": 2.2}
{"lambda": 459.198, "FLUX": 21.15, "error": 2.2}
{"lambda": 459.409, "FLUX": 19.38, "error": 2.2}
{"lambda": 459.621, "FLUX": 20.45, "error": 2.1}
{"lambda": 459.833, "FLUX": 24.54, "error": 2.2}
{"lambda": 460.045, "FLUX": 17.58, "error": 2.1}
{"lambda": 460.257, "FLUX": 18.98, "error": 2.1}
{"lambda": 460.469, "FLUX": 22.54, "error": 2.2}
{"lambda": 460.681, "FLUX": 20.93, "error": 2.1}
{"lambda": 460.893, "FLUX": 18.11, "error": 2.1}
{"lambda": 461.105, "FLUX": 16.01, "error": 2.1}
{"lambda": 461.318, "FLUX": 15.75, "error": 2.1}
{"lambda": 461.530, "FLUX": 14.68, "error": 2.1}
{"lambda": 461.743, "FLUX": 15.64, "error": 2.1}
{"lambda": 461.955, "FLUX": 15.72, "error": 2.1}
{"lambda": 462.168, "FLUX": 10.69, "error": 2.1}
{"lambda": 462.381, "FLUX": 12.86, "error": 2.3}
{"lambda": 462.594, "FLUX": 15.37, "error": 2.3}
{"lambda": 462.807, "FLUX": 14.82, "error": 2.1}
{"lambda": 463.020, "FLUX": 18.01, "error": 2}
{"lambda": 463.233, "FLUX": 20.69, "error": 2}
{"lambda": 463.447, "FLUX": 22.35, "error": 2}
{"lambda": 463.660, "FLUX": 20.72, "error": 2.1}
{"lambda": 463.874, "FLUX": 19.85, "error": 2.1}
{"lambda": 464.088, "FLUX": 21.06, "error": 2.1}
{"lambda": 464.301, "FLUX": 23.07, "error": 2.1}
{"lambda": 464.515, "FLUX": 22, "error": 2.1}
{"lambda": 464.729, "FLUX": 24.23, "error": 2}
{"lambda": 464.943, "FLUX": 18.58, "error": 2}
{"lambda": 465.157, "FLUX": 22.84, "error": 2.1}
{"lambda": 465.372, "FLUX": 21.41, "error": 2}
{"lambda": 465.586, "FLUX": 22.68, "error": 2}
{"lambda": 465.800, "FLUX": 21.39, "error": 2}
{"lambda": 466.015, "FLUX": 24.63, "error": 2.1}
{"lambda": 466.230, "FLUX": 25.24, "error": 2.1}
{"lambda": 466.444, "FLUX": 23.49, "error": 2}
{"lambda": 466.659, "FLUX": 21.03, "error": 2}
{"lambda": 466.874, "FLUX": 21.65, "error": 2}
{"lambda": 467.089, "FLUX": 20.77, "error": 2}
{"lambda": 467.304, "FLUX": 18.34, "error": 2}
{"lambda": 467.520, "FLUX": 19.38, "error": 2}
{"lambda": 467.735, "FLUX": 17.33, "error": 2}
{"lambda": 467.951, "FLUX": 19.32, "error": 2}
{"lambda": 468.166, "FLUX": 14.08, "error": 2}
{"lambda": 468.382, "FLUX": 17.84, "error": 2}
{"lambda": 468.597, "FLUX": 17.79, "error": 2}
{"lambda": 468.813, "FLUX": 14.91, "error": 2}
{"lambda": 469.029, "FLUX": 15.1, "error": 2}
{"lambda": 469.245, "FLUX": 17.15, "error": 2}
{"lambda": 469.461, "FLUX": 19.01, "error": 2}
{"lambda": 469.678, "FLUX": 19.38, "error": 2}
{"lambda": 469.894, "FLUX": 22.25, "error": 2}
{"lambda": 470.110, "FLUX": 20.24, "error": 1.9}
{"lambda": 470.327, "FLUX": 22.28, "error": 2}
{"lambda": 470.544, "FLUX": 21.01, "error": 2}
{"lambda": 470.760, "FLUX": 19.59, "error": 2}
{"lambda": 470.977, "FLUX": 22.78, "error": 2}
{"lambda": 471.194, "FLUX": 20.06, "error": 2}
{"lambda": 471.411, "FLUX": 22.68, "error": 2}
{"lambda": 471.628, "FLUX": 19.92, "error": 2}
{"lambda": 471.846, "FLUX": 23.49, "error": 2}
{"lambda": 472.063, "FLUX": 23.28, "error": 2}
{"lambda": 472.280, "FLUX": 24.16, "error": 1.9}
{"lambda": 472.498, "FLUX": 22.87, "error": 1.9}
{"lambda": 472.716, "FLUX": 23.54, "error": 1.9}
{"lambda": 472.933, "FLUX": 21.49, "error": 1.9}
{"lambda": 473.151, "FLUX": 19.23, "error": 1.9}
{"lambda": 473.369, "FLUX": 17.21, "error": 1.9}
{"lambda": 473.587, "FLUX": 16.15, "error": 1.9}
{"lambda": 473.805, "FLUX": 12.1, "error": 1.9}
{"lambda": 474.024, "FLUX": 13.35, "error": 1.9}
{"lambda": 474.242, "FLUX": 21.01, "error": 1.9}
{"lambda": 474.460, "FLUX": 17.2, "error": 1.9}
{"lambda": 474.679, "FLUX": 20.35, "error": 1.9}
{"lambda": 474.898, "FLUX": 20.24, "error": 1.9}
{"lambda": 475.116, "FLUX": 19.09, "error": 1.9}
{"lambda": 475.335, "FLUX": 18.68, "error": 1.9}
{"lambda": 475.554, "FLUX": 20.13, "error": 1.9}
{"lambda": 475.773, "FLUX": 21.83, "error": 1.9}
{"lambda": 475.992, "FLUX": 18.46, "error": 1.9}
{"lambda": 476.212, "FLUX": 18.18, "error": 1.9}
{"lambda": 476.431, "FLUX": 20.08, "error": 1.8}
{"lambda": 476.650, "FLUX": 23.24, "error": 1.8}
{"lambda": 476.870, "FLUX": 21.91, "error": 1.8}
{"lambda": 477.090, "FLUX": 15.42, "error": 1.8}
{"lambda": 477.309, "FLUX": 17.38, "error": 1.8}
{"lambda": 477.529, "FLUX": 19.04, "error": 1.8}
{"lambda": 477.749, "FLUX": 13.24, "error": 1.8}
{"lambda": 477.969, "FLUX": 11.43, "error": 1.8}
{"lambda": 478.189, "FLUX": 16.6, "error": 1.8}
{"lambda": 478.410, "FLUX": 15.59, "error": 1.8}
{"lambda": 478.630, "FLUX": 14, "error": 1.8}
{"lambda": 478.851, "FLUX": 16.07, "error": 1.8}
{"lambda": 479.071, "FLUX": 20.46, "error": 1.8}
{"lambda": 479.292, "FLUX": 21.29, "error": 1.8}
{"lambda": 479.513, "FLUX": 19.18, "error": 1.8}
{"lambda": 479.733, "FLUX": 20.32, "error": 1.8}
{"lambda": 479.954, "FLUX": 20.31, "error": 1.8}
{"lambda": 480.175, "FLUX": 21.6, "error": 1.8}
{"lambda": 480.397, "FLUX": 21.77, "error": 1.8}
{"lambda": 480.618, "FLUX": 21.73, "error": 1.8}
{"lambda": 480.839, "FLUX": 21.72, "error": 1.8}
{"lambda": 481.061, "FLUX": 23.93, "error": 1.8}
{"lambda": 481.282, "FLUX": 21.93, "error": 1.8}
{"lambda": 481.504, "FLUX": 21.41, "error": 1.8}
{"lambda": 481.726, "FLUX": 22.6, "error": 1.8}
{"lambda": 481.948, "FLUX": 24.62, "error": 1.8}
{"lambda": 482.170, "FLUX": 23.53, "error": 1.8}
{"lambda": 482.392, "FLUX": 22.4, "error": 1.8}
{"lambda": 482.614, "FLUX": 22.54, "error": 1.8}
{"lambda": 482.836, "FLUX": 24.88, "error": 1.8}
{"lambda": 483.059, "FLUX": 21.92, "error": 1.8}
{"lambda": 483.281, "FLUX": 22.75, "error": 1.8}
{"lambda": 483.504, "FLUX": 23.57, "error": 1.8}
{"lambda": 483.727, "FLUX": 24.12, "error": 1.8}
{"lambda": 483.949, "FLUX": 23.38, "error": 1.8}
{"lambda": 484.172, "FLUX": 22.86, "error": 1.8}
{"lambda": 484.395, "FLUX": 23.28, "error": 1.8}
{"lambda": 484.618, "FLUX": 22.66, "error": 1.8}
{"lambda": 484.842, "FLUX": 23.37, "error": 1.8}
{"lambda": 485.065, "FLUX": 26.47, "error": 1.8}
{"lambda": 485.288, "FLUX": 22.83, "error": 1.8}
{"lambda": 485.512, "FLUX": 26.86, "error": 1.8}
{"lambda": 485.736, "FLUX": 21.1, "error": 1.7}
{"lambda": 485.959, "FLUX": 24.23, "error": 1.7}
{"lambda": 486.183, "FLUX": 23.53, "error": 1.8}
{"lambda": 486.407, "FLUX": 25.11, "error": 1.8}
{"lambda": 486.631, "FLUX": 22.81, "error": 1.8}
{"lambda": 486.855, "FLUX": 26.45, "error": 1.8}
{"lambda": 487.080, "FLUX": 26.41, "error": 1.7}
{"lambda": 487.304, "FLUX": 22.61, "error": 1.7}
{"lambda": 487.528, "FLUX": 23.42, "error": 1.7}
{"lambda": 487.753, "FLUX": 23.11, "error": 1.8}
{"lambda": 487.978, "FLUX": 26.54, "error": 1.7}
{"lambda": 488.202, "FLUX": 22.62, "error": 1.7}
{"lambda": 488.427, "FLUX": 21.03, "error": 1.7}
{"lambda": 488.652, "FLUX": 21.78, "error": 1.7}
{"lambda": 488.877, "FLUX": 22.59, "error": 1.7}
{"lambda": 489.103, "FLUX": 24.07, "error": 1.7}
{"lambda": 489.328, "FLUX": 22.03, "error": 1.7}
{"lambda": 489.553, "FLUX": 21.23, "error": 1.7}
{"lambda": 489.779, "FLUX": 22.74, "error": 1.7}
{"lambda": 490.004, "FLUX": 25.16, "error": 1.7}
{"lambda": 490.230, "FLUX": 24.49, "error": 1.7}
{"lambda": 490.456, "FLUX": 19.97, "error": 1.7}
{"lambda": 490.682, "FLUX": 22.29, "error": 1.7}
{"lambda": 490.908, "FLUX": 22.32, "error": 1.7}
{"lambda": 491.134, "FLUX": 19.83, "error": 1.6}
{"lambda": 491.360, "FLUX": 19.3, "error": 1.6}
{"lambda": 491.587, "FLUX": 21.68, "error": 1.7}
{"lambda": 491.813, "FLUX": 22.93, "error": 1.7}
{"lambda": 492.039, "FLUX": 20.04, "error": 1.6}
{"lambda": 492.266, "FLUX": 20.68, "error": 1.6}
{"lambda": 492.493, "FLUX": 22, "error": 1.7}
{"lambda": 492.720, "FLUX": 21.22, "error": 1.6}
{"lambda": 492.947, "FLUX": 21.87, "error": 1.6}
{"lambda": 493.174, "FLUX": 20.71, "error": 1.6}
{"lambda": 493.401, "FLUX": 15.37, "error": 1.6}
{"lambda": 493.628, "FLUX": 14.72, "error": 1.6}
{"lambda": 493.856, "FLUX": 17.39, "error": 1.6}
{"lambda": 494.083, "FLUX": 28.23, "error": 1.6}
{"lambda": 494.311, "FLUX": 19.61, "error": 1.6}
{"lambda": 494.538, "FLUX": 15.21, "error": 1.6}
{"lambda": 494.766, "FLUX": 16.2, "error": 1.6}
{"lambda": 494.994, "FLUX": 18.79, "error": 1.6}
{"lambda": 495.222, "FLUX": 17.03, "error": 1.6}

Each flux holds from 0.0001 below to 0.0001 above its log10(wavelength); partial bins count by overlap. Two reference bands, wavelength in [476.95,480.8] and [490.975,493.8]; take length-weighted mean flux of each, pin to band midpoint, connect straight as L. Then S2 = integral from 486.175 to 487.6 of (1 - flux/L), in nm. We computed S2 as -0.385 nm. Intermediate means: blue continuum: 18.1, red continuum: 20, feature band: 24.4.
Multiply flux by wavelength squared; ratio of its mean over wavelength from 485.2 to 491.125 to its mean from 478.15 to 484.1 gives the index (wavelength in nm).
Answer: 1.1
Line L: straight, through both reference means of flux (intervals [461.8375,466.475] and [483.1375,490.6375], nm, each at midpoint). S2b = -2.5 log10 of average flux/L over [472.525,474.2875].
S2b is 0.181 mag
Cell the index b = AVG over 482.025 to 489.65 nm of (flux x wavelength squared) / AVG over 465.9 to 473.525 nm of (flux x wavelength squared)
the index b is 1.24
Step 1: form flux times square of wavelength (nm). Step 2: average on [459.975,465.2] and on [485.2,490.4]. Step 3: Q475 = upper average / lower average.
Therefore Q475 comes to 1.4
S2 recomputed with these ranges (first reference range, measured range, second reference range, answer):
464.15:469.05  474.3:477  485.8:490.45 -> 0.220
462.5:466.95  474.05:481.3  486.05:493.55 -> 0.897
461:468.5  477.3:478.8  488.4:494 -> 0.370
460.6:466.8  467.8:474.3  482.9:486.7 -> 0.463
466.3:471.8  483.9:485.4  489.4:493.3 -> -0.180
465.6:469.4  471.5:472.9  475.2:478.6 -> -0.305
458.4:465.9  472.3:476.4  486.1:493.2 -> 0.344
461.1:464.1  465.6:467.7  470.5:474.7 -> -0.408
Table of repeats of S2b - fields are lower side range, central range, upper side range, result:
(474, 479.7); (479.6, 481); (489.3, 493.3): -0.12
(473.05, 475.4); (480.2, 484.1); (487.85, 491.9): -0.14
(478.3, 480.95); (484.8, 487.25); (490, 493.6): -0.20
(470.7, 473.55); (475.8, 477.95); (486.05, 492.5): 0.19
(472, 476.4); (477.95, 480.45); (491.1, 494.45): 0.07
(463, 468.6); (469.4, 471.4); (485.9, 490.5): 0.03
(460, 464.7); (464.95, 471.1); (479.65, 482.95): -0.04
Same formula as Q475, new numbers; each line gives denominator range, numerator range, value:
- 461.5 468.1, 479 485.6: 1.24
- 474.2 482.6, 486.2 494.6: 1.17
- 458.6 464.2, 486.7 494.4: 1.33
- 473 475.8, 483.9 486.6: 1.37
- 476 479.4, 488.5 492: 1.32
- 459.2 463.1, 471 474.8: 1.20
